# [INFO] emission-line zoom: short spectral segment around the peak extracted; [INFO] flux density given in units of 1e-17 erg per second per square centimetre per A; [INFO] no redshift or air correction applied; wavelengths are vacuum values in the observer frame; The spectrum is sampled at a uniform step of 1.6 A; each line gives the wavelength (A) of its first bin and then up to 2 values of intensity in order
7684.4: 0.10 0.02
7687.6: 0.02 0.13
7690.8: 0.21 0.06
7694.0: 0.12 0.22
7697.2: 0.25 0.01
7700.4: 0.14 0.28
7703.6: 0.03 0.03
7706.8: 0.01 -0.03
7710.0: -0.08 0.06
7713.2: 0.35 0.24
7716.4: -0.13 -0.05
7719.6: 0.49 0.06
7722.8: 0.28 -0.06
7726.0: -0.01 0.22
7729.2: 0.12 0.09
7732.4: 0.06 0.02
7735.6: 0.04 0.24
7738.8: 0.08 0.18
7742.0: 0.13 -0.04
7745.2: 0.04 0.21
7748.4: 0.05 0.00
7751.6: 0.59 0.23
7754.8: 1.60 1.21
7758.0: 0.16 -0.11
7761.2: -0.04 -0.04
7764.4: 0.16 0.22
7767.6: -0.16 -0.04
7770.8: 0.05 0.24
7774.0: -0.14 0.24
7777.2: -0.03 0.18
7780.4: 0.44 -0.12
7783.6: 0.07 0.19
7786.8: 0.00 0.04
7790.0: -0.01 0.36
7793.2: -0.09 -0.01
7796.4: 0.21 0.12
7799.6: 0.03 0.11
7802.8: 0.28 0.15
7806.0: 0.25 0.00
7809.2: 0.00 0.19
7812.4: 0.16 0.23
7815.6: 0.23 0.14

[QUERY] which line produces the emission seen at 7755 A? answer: [O III]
